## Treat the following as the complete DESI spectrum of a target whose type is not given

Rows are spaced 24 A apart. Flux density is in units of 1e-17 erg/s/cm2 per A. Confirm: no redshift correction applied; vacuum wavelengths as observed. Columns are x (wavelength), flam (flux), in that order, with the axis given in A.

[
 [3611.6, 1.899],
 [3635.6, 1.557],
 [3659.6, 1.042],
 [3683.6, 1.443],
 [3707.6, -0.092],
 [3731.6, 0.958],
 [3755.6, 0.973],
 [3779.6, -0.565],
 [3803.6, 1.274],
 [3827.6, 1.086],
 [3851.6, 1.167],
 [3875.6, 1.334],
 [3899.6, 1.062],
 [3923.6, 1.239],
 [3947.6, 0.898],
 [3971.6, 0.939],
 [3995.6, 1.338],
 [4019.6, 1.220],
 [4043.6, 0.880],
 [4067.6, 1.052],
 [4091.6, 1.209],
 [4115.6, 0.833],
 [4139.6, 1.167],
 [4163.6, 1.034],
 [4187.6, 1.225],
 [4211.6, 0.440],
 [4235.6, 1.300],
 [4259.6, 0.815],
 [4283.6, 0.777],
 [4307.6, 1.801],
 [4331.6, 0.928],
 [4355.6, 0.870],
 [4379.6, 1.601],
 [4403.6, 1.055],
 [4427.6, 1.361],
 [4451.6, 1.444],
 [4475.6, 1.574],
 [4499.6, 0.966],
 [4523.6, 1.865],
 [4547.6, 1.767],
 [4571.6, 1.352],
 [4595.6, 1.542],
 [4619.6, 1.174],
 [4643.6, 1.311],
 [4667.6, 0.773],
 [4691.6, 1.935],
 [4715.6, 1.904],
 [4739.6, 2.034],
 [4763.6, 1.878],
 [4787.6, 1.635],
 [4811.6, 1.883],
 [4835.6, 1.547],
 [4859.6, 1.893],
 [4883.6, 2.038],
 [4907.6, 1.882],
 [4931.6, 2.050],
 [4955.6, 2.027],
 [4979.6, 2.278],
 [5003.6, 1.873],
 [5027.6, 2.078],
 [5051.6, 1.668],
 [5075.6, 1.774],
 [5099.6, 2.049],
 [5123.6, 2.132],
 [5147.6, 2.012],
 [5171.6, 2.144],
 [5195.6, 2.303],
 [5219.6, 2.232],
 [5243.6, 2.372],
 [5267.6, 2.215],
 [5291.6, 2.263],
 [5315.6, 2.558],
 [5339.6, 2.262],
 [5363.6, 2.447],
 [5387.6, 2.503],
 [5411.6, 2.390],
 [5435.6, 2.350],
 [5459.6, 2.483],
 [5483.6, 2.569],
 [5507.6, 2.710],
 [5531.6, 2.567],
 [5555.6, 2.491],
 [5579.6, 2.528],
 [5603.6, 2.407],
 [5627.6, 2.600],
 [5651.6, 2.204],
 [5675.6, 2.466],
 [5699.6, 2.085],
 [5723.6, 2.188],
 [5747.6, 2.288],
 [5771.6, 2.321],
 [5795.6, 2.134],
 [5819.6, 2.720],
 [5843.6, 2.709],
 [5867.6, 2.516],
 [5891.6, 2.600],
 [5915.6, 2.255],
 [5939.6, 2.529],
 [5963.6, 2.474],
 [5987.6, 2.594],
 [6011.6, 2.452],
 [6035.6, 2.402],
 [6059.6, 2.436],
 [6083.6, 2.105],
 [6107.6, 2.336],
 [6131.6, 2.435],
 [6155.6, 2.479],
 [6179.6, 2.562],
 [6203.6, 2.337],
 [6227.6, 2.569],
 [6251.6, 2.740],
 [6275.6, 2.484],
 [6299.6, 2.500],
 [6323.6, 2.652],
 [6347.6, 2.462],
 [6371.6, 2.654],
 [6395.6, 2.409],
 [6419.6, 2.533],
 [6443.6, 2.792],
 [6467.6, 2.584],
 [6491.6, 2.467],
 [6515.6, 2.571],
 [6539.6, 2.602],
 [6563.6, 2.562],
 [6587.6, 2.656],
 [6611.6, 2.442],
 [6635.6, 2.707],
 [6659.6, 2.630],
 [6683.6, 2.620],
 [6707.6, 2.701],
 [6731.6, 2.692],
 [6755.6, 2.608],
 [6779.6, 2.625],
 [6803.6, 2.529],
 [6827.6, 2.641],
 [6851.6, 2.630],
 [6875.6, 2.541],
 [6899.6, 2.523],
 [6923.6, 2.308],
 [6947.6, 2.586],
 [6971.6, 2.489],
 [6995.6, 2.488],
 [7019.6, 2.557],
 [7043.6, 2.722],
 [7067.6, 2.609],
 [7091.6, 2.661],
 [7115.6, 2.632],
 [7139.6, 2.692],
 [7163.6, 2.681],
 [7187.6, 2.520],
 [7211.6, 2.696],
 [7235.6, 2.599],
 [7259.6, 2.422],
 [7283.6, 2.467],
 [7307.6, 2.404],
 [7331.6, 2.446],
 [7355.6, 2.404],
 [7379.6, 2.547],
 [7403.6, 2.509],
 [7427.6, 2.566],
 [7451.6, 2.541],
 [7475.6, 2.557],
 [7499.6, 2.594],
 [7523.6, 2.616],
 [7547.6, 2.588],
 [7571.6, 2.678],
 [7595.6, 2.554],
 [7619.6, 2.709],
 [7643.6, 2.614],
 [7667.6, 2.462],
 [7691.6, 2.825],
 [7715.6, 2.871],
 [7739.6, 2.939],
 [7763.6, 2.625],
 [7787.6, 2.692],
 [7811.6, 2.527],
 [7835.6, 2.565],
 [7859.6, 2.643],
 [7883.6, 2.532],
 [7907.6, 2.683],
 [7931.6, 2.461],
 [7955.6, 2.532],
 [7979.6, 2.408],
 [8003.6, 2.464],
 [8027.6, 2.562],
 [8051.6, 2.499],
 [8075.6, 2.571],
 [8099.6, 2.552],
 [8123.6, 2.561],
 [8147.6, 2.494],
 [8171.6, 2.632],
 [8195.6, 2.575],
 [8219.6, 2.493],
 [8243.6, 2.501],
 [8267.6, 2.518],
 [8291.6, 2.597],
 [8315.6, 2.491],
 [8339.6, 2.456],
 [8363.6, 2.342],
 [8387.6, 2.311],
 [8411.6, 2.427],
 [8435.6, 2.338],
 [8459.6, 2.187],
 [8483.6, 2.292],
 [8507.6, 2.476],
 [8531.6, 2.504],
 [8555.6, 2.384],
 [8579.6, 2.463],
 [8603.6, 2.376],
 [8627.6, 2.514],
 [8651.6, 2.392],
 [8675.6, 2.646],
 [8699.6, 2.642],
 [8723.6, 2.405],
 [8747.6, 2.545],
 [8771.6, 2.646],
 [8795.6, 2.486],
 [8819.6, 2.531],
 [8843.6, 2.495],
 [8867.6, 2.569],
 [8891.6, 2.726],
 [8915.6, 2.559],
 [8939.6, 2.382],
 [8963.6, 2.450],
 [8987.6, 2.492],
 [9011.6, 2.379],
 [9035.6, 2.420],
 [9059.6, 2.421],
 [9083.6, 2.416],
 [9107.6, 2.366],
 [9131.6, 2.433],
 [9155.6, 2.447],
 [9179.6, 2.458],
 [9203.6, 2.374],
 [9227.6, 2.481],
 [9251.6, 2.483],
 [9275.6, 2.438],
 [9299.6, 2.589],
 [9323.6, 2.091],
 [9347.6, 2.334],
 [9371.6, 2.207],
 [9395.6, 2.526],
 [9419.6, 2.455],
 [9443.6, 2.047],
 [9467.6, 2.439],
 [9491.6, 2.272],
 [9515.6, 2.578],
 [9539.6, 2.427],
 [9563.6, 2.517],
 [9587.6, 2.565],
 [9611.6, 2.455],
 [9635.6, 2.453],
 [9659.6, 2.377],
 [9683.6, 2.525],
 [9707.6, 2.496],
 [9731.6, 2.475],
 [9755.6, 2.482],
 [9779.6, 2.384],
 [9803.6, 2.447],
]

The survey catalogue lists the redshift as 0.175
